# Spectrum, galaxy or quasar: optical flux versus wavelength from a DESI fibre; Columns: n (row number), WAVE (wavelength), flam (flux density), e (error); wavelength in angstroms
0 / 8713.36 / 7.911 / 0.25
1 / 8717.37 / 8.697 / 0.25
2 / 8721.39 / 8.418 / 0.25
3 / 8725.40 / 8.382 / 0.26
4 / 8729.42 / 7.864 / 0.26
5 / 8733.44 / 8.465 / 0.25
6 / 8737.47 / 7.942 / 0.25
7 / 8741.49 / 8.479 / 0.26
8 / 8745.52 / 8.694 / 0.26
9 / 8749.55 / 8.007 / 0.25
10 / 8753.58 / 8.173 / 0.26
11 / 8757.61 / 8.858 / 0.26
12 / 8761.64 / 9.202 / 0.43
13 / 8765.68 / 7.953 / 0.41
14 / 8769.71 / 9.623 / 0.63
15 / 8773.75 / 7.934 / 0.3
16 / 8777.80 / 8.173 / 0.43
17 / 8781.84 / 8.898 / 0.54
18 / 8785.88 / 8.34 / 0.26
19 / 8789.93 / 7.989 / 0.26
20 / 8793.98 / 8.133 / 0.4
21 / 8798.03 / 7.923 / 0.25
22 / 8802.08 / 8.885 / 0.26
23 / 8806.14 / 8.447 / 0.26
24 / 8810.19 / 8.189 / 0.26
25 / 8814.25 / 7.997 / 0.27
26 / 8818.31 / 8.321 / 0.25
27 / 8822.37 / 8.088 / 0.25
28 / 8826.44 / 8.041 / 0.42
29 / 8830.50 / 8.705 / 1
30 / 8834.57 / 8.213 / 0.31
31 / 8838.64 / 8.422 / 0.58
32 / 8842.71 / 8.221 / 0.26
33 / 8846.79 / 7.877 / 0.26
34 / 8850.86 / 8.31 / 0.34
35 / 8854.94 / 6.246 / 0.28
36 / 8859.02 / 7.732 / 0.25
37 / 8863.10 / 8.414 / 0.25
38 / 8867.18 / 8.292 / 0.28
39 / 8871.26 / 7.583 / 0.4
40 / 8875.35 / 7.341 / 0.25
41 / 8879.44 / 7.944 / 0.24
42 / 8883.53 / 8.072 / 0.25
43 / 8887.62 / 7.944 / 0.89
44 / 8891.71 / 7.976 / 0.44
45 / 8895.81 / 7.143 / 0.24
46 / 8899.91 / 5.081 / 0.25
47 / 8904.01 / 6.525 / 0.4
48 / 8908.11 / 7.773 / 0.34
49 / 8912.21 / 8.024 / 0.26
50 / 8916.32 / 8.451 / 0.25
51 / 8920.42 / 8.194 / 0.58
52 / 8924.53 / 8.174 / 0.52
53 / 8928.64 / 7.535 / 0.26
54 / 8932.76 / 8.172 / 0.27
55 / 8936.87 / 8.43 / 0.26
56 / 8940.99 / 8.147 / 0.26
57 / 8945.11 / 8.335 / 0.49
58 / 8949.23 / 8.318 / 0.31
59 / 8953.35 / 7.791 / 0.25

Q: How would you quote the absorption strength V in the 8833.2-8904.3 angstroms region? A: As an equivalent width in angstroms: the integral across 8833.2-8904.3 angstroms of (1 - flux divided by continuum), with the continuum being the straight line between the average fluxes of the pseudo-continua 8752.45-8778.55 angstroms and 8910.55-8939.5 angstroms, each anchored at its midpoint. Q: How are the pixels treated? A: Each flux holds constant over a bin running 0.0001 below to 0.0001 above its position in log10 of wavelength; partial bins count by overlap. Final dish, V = 5.6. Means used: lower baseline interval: 8.59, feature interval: 7.65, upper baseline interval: 8.14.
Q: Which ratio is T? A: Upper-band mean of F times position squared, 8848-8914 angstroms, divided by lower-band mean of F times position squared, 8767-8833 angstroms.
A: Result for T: 0.92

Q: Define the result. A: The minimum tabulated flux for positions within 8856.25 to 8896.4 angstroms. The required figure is 7.143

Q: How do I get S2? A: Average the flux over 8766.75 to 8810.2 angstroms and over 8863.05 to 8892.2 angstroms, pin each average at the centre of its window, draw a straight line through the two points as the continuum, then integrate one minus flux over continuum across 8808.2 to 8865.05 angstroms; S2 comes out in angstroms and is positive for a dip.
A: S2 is 0.6 angstroms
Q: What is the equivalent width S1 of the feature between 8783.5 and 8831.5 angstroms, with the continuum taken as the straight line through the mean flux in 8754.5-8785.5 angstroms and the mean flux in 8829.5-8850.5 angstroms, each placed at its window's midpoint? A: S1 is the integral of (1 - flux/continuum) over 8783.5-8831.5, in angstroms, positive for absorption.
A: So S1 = 1.1 angstroms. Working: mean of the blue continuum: 8.63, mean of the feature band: 8.25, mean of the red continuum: 8.27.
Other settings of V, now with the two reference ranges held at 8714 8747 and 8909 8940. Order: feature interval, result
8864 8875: 0.39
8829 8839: -0.25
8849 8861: 1.15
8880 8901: 1.99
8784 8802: 0.20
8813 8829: 0.20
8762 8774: -0.55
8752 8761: -0.35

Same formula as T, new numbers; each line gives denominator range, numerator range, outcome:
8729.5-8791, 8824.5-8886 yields 0.96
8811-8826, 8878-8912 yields 0.92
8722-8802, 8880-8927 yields 0.93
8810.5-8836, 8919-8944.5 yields 1.01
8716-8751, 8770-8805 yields 1.02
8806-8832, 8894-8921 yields 0.90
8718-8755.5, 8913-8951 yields 1.03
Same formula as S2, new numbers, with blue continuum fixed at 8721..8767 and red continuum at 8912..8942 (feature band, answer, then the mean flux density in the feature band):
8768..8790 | -0.50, 8.52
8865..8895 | 1.30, 7.85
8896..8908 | 2.71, 6.33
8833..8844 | -0.05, 8.29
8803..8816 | 0.03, 8.27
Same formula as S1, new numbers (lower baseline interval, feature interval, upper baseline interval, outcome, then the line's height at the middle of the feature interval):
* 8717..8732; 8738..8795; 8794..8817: -1.11 angstroms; 8.29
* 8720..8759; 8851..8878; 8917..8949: 1.84 angstroms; 8.22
